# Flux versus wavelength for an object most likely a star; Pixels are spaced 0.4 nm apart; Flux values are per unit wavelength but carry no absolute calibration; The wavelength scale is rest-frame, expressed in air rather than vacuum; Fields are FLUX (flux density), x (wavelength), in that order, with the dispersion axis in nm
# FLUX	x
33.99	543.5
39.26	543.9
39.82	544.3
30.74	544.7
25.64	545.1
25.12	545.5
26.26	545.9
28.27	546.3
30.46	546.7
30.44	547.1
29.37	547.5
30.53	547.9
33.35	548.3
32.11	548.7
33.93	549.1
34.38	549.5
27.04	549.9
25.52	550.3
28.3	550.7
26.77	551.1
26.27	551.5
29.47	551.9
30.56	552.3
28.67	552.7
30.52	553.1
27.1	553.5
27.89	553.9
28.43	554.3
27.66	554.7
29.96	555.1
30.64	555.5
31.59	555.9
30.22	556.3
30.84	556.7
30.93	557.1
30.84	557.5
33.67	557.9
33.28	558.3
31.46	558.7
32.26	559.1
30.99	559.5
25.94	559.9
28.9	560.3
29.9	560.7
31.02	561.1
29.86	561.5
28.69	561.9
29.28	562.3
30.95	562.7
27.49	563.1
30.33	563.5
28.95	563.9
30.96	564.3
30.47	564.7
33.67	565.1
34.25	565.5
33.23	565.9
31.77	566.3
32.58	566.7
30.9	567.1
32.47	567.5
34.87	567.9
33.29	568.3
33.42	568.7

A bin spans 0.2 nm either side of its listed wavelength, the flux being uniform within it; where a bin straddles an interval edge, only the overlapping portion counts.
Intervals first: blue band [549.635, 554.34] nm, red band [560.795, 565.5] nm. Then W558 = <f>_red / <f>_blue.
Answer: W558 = 1.08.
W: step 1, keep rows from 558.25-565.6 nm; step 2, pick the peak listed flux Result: 34.25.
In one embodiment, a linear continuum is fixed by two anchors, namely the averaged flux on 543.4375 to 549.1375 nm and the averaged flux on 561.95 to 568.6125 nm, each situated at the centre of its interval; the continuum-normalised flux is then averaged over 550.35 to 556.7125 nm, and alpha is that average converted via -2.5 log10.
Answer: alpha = 0.09 mag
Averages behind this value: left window 31.1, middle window 28.9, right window 31.6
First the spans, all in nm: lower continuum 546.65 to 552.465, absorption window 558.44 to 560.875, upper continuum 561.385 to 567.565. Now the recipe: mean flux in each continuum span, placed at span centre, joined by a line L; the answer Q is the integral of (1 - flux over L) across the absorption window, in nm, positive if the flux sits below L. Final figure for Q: 0.05 nm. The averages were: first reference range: 29.9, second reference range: 31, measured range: 30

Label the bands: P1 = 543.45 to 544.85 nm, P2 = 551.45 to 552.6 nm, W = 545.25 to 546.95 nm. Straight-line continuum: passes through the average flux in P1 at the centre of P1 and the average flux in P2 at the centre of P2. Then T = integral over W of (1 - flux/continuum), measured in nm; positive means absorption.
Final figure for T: 0.343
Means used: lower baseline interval 36.3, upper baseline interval 29.1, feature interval 27.6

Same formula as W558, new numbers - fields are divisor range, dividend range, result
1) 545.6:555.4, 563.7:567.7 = 1.09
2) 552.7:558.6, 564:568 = 1.07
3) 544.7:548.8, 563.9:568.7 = 1.11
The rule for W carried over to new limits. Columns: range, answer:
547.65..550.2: 34.38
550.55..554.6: 30.56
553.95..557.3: 31.59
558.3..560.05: 32.26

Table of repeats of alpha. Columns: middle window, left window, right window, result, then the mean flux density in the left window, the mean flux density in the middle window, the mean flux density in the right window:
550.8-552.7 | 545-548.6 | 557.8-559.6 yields 0.077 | 29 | 28.3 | 32.3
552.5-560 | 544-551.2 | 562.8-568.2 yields 0.023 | 30.1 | 30.2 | 31.7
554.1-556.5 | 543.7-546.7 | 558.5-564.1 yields 0.012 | 30.7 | 29.7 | 29.7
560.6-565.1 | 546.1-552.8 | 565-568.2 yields 0.079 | 29.7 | 30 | 33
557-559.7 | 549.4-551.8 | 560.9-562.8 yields -0.096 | 27.8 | 32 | 29.9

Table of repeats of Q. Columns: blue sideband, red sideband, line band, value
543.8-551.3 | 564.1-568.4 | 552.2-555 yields 0.21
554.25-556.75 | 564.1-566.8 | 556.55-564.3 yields 0.21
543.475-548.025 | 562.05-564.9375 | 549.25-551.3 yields 0.13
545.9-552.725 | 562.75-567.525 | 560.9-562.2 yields 0.05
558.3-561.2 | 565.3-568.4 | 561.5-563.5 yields 0.13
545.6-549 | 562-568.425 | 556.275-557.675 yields 0.00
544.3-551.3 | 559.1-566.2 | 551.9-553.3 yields 0.00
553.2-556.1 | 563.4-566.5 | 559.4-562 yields 0.12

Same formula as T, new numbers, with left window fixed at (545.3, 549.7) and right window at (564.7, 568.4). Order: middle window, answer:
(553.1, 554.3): 0.12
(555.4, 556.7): 0.03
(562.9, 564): 0.12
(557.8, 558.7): -0.03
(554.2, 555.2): 0.09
